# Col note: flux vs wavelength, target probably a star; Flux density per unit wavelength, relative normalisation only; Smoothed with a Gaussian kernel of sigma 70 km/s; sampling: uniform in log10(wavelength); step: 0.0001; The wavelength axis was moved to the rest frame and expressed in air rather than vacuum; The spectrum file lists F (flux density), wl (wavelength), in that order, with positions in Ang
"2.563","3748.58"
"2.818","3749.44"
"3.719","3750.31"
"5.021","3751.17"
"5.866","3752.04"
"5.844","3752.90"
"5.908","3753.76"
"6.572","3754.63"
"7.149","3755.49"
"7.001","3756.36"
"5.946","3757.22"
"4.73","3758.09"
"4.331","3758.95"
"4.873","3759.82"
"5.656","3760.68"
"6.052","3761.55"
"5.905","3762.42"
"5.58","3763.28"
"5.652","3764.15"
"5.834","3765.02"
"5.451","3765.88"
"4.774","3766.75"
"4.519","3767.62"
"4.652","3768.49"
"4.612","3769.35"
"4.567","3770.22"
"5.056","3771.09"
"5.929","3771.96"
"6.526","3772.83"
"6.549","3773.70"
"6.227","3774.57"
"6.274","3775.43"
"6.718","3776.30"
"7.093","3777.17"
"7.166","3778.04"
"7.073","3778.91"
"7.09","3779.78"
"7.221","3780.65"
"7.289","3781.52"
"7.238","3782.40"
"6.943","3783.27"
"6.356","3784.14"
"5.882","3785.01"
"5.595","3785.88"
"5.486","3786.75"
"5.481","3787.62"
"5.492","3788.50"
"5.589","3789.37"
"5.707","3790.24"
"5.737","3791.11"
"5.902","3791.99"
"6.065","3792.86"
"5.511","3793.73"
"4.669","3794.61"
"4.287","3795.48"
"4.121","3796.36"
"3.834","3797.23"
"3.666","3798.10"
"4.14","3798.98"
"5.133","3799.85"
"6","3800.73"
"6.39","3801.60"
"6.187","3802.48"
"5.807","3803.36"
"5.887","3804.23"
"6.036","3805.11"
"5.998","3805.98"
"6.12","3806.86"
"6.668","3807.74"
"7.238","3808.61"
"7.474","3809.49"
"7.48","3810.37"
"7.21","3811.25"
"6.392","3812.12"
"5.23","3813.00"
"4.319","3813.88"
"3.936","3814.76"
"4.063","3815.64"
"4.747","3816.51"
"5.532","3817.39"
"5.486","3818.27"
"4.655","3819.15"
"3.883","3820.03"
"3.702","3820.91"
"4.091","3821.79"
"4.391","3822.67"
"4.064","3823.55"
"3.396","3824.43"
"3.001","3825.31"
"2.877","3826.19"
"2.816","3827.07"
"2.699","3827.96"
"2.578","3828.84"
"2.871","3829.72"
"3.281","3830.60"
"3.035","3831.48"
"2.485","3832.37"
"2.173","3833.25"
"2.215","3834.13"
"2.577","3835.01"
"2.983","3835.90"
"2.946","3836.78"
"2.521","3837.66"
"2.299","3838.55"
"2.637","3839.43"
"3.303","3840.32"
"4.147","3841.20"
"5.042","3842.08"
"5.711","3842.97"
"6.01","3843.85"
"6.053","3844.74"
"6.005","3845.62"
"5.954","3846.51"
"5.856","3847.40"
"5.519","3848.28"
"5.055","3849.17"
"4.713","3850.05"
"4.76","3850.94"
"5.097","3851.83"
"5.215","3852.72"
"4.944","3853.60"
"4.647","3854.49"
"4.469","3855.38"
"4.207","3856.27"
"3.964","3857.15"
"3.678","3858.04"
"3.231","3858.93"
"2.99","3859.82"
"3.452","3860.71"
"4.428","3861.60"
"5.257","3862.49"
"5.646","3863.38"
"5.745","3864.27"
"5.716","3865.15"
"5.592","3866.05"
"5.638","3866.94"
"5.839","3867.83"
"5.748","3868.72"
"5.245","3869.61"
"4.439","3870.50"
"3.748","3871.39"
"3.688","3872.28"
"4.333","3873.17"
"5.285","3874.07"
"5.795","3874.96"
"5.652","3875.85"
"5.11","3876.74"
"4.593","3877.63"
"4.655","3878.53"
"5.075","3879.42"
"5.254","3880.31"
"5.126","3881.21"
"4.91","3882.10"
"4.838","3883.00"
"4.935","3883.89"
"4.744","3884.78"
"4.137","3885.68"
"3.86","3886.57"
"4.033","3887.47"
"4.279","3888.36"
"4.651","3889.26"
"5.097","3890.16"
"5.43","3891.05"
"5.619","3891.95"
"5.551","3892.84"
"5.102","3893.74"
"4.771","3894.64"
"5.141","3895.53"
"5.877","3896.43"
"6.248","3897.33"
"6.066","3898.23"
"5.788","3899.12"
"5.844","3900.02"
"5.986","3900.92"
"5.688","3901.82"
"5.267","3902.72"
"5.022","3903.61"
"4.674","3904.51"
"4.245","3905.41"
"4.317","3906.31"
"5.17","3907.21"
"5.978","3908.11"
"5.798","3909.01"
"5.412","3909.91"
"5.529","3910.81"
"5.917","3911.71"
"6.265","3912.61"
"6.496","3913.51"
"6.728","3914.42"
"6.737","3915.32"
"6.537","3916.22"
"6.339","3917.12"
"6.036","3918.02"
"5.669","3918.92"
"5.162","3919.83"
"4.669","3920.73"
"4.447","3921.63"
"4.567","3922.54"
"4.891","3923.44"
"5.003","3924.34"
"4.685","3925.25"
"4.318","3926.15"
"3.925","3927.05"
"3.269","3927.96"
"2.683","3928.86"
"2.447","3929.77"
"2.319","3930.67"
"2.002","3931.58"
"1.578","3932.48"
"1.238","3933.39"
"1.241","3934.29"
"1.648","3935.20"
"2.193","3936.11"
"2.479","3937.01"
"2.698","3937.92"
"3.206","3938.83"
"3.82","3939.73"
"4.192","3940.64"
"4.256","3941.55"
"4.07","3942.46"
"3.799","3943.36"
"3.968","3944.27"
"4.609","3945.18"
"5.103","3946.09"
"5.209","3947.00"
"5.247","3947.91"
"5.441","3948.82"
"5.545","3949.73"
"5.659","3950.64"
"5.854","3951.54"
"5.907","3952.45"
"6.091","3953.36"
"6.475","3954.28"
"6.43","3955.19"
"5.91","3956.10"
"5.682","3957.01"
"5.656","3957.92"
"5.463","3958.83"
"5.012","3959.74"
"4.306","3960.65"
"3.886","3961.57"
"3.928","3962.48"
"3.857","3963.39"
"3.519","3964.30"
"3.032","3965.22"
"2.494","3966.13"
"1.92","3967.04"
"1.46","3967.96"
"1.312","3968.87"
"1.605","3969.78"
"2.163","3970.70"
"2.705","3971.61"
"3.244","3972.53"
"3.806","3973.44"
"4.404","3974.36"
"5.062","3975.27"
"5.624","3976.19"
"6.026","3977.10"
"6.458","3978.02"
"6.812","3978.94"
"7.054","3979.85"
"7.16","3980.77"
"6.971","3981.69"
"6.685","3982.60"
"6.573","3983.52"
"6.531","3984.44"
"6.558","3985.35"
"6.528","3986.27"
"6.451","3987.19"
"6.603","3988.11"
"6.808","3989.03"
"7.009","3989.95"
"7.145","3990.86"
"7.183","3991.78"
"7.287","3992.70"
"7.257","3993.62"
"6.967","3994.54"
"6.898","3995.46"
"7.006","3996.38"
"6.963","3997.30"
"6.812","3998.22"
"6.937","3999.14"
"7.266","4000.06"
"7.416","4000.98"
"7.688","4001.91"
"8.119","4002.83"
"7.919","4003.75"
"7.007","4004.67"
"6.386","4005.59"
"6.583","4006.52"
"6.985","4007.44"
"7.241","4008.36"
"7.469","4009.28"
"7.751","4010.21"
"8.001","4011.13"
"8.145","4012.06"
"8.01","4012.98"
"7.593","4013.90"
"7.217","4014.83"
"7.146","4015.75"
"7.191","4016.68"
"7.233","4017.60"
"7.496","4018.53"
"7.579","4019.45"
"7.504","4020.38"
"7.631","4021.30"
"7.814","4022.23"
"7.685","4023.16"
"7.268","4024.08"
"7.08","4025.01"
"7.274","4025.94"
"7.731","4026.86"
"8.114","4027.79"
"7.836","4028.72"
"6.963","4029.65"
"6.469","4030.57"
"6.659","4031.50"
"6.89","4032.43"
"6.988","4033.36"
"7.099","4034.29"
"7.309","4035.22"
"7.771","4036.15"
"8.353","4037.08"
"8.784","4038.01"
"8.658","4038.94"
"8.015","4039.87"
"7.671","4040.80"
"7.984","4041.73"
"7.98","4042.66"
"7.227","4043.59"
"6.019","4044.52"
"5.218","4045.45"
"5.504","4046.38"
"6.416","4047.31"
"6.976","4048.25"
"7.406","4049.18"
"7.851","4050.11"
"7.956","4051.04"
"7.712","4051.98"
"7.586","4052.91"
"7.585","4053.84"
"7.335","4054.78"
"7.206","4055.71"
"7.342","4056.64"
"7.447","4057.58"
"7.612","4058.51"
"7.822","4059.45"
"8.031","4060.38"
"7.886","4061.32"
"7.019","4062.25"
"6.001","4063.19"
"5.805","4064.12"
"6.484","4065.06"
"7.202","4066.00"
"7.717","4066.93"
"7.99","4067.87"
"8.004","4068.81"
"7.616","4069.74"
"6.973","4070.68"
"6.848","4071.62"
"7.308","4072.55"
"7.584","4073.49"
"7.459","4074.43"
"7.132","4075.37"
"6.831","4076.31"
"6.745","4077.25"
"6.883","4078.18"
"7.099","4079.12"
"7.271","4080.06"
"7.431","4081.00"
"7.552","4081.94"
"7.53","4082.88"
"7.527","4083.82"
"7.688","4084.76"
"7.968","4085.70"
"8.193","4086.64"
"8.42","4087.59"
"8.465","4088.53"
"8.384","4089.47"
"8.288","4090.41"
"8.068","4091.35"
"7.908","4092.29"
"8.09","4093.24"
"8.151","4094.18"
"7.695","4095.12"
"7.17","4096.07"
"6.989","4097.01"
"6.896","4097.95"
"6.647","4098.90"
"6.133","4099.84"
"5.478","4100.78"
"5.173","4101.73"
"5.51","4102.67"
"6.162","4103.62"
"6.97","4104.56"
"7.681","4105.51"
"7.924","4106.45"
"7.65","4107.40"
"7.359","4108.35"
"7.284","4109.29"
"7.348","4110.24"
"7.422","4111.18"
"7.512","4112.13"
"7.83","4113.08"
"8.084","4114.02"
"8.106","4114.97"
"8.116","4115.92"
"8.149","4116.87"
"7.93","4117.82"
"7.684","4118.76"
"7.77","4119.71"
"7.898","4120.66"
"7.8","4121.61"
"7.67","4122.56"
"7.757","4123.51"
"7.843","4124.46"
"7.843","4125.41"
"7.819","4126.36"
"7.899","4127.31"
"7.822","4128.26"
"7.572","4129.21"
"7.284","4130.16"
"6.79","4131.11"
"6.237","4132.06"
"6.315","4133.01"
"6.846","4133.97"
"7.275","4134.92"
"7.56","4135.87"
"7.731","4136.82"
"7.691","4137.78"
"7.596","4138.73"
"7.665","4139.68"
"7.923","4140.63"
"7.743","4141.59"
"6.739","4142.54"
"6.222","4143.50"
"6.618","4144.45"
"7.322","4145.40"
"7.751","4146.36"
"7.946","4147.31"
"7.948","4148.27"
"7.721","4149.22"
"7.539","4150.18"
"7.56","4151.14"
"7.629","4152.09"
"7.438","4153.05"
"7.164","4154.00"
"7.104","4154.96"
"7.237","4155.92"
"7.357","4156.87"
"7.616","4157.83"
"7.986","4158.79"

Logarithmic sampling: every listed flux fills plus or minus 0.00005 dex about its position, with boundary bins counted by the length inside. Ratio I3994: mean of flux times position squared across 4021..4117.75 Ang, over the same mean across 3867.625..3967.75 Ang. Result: 1.69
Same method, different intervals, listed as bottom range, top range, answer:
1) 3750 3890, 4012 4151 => 1.69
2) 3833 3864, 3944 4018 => 1.47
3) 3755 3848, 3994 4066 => 1.61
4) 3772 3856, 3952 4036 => 1.37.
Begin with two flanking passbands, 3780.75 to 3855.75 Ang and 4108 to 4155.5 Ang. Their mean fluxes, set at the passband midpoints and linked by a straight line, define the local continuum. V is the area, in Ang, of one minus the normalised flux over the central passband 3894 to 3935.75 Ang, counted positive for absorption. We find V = 6.5 Ang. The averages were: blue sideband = 4.84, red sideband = 7.52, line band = 4.77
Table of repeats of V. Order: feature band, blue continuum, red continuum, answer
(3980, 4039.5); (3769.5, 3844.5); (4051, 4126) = -4.6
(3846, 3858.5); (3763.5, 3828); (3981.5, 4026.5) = 2.2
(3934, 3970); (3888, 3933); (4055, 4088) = 9.5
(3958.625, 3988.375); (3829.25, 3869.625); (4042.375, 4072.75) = 6.8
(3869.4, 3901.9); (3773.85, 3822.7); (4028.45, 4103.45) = 6.3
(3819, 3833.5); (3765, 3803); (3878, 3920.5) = 6.0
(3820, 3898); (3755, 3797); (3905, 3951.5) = 8.9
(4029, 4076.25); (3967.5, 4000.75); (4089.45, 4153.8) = -4.9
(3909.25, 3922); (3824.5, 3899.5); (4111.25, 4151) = -1.9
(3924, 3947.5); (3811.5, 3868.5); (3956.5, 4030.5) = 9.4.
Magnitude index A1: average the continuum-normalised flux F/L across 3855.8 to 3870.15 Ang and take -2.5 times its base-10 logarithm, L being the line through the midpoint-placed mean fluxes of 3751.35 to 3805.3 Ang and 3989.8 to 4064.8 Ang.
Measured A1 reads 0.30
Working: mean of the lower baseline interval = 5.75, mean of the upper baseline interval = 7.33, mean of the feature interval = 4.77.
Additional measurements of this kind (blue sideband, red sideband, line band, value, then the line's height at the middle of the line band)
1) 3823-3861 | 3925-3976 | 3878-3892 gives -0.225 mag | 3.87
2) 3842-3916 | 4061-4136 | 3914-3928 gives 0.065 mag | 5.57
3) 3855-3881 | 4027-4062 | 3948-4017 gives 0.102 mag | 6.48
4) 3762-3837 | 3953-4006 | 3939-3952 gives 0.172 mag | 5.55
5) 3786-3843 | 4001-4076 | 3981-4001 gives -0.019 mag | 6.77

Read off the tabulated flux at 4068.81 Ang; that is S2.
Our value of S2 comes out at 8.004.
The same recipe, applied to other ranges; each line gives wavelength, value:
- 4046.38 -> 5.504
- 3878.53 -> 4.655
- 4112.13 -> 7.512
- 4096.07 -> 7.17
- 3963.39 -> 3.857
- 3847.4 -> 5.856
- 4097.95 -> 6.896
